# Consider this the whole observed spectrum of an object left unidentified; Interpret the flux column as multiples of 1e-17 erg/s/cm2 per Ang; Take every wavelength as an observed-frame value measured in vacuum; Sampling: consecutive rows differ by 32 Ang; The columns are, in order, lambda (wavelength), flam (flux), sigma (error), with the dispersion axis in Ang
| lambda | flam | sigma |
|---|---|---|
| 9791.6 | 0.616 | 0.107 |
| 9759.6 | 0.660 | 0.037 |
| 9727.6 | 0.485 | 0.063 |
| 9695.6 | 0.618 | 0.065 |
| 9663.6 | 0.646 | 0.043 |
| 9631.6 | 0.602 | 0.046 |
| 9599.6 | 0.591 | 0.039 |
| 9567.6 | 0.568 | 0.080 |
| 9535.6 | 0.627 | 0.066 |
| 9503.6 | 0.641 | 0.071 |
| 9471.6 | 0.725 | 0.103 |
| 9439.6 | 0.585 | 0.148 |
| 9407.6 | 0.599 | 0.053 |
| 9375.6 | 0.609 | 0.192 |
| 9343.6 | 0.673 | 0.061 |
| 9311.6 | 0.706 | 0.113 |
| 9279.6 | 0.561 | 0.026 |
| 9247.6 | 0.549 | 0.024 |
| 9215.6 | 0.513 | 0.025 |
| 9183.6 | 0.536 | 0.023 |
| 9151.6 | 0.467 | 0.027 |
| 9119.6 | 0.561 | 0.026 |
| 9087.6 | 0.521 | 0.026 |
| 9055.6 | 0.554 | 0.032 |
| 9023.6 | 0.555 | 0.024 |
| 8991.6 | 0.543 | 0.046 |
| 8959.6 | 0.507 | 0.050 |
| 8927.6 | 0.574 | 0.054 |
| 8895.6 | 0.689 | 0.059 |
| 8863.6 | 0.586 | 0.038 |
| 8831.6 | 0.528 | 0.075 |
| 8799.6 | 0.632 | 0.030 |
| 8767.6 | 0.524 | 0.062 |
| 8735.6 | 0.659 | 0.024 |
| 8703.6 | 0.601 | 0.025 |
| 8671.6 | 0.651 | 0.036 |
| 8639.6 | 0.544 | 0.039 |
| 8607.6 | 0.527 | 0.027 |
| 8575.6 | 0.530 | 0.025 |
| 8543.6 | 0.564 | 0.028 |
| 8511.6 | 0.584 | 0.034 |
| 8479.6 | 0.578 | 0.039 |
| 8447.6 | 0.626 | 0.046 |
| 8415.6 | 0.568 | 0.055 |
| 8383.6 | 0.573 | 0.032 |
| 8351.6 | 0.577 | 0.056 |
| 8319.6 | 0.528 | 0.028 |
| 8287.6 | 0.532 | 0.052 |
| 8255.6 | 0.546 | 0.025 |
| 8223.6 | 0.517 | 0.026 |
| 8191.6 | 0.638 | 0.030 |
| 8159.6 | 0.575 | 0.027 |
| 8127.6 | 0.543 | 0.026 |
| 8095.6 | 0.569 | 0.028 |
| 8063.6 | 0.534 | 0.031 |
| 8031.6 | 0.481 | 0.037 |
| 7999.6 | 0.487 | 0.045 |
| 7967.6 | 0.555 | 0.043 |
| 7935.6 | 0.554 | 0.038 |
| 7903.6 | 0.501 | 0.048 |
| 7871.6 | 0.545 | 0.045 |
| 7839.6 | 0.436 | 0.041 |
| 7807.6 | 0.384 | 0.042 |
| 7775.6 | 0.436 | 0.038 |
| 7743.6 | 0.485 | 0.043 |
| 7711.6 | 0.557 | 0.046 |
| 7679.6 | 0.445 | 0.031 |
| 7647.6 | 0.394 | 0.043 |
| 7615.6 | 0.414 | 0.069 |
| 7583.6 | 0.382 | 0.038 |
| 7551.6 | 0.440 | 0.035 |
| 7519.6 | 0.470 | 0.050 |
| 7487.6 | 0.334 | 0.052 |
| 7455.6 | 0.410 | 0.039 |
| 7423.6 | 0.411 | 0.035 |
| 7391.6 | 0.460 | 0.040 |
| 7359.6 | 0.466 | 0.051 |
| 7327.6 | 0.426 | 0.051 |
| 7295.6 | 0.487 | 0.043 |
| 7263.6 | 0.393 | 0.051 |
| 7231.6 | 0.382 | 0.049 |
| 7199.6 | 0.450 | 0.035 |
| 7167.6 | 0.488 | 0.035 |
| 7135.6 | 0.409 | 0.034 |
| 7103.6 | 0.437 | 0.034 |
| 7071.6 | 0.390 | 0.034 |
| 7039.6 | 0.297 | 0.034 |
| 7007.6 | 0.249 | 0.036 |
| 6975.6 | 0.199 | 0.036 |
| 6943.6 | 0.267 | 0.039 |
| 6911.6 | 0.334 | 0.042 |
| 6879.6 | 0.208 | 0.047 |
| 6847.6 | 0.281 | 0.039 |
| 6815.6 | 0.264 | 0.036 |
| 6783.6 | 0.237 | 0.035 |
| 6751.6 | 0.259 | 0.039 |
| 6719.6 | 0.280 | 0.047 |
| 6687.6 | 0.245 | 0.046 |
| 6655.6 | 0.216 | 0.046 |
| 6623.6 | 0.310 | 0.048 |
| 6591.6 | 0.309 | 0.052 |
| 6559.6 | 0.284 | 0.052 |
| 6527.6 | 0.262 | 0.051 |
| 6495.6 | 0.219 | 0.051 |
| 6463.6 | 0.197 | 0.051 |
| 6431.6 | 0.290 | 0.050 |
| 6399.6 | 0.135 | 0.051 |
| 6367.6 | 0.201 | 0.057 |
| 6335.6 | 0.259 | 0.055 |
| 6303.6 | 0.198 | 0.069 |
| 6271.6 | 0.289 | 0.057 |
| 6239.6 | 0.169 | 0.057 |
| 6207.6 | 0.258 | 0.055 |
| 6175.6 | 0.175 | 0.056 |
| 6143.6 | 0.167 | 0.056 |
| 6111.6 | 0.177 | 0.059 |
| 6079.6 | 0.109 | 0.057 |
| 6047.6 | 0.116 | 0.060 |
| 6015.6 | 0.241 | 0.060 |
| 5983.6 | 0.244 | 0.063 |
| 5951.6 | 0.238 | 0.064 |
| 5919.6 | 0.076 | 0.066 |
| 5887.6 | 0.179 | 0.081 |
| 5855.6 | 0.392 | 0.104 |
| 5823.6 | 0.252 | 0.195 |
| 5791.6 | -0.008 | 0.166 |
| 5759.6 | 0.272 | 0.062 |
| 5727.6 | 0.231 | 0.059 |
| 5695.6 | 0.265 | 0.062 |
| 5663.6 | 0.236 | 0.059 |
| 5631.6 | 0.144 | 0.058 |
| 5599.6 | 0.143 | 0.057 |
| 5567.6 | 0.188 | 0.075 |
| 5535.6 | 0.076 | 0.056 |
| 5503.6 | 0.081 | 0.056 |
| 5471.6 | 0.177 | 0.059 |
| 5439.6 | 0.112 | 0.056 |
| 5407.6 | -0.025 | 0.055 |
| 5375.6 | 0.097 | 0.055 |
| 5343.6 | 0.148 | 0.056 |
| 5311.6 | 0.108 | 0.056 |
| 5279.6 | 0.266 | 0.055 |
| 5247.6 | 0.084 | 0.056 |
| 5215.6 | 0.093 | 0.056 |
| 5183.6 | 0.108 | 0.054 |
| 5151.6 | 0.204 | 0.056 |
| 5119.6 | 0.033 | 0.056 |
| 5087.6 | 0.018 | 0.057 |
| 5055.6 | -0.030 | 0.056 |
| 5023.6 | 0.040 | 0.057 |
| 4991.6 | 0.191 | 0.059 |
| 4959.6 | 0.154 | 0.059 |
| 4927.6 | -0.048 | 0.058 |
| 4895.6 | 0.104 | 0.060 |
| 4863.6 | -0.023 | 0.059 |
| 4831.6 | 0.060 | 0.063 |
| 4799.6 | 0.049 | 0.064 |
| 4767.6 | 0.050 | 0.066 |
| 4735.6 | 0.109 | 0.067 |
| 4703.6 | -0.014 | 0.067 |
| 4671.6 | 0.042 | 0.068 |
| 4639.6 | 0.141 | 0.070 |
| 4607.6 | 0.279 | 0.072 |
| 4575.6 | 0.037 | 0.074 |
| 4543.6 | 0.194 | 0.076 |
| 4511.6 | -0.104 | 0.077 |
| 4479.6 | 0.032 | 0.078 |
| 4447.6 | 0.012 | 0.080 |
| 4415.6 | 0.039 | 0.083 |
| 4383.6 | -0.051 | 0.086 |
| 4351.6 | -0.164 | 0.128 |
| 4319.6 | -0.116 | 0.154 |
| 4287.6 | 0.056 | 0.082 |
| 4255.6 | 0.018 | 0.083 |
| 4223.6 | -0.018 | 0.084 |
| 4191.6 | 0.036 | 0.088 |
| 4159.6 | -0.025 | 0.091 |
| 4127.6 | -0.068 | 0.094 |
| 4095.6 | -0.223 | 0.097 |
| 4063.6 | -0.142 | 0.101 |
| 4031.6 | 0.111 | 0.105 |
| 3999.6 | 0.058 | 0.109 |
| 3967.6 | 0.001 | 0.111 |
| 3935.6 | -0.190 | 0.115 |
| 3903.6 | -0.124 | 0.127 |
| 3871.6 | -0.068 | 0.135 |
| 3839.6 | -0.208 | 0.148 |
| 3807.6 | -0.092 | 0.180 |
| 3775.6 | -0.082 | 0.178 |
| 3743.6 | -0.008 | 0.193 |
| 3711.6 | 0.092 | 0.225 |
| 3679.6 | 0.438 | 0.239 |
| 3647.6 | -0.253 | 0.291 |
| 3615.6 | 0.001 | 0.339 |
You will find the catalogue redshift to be 0.77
